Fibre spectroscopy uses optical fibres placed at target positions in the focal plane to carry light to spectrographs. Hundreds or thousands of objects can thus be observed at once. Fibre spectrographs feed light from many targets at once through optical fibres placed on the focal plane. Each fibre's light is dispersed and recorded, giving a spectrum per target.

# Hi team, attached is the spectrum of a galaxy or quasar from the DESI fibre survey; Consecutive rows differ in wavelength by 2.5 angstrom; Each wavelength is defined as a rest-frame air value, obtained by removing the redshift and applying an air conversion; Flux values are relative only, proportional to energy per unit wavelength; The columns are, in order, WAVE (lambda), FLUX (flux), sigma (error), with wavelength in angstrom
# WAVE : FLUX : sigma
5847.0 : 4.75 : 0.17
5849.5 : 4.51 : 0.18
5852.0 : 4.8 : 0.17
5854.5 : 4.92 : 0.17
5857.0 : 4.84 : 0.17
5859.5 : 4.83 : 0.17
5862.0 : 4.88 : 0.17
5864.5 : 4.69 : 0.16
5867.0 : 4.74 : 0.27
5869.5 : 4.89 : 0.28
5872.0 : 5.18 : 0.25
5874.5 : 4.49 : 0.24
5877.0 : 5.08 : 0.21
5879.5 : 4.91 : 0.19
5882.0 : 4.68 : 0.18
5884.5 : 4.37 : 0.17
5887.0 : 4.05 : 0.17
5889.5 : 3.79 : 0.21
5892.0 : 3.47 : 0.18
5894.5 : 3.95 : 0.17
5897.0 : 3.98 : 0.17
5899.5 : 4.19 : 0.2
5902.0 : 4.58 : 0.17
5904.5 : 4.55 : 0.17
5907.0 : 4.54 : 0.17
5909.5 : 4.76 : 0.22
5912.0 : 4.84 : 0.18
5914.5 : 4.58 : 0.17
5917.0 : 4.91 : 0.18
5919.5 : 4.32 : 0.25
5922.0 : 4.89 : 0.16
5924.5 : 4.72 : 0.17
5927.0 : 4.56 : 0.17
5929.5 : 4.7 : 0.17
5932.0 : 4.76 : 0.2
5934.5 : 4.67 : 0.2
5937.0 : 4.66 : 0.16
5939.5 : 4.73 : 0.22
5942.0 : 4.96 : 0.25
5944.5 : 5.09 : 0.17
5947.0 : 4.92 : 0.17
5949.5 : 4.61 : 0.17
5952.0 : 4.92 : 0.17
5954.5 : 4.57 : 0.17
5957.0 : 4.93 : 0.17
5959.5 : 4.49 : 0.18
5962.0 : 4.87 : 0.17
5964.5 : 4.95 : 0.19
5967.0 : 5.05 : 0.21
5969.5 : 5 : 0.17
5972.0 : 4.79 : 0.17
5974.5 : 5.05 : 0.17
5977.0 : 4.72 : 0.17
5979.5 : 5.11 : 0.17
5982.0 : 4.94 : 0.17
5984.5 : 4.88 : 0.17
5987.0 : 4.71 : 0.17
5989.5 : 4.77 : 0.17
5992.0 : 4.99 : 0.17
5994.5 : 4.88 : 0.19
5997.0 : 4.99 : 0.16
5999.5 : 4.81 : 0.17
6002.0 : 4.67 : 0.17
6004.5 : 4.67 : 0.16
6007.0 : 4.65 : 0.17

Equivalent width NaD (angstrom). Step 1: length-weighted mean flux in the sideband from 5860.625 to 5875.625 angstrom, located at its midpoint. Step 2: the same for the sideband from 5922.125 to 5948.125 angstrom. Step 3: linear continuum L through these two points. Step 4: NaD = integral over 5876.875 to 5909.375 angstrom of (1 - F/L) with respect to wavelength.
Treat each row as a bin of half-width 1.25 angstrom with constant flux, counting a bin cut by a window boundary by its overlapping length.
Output 3.3 angstrom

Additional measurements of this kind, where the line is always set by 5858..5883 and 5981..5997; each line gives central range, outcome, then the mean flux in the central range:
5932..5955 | 0.3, 4.8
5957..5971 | 0.0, 4.88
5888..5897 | 2.0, 3.78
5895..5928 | 2.0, 4.56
